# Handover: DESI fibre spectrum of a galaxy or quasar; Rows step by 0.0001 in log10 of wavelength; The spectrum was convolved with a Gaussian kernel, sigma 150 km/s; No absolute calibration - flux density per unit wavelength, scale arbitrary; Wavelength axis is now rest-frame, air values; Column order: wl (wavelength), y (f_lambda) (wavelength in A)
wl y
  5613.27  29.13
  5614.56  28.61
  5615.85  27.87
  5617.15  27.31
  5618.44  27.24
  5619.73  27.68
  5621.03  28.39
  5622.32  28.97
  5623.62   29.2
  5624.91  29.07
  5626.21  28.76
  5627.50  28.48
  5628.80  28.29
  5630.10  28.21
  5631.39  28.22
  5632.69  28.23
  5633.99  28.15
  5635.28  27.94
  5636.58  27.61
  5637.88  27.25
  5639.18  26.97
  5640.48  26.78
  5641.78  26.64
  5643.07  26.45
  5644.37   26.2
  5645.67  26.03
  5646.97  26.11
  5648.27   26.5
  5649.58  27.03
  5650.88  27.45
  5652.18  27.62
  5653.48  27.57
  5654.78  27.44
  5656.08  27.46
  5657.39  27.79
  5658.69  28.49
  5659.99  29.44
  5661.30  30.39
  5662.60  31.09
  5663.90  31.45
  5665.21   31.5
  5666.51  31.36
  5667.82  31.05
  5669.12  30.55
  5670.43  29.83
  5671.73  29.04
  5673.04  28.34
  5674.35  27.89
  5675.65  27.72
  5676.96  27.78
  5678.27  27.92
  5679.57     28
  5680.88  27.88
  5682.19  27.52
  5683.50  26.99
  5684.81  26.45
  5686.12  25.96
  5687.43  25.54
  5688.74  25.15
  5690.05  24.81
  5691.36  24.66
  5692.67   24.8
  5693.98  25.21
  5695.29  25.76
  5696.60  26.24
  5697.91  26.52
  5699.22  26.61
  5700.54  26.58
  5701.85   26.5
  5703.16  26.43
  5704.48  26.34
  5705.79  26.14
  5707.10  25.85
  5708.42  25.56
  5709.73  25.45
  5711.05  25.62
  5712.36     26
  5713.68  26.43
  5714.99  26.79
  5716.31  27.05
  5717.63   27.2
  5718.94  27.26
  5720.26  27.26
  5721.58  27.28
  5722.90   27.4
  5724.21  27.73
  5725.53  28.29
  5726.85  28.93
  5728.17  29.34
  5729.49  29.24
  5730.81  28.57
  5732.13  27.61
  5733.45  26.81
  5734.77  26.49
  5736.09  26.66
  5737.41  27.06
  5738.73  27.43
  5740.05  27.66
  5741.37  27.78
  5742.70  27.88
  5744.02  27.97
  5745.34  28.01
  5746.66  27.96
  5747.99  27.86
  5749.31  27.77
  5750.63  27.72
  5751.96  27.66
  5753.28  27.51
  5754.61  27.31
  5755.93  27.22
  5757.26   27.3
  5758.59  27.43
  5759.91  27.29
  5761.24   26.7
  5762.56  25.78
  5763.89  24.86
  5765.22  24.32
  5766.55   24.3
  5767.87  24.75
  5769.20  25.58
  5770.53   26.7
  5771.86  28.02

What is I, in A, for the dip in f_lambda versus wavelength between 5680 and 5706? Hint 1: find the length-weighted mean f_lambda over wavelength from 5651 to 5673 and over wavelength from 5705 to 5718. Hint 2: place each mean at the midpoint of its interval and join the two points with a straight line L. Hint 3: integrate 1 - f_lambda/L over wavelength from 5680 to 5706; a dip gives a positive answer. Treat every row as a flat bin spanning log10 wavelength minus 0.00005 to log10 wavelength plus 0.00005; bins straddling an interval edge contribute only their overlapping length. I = 1.2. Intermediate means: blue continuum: 29.4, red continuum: 26.2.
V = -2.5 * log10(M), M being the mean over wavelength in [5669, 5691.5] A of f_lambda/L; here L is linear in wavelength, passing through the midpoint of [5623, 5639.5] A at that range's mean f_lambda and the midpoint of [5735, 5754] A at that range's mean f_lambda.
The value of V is 0.03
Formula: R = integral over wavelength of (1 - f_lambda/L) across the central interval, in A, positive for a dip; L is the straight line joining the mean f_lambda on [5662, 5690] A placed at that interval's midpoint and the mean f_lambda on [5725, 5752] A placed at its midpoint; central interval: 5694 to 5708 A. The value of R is 1.0 A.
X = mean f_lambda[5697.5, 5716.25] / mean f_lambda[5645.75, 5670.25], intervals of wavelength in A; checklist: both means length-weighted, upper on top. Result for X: 0.91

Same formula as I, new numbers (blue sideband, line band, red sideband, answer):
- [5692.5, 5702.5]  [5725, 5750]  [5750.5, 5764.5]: -1.1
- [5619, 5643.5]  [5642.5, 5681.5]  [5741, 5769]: -1.1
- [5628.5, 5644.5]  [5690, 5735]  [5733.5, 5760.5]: 1.2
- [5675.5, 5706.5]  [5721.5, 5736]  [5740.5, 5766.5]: -0.6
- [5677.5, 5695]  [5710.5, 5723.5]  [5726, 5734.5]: 0.4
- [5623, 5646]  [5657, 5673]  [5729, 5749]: -1.4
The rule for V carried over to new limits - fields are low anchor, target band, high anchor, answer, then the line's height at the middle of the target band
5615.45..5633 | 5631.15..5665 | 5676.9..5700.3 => -0.01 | 27.5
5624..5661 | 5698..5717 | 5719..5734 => 0.07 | 27.9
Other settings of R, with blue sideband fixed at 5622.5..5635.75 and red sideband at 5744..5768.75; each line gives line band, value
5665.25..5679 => -0.7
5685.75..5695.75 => 0.9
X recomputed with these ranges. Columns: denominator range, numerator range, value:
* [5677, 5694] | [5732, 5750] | 1.05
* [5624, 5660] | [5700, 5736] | 0.98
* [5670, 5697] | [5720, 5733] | 1.05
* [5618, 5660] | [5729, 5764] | 0.99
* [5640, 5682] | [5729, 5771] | 0.95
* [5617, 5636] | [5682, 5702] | 0.92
